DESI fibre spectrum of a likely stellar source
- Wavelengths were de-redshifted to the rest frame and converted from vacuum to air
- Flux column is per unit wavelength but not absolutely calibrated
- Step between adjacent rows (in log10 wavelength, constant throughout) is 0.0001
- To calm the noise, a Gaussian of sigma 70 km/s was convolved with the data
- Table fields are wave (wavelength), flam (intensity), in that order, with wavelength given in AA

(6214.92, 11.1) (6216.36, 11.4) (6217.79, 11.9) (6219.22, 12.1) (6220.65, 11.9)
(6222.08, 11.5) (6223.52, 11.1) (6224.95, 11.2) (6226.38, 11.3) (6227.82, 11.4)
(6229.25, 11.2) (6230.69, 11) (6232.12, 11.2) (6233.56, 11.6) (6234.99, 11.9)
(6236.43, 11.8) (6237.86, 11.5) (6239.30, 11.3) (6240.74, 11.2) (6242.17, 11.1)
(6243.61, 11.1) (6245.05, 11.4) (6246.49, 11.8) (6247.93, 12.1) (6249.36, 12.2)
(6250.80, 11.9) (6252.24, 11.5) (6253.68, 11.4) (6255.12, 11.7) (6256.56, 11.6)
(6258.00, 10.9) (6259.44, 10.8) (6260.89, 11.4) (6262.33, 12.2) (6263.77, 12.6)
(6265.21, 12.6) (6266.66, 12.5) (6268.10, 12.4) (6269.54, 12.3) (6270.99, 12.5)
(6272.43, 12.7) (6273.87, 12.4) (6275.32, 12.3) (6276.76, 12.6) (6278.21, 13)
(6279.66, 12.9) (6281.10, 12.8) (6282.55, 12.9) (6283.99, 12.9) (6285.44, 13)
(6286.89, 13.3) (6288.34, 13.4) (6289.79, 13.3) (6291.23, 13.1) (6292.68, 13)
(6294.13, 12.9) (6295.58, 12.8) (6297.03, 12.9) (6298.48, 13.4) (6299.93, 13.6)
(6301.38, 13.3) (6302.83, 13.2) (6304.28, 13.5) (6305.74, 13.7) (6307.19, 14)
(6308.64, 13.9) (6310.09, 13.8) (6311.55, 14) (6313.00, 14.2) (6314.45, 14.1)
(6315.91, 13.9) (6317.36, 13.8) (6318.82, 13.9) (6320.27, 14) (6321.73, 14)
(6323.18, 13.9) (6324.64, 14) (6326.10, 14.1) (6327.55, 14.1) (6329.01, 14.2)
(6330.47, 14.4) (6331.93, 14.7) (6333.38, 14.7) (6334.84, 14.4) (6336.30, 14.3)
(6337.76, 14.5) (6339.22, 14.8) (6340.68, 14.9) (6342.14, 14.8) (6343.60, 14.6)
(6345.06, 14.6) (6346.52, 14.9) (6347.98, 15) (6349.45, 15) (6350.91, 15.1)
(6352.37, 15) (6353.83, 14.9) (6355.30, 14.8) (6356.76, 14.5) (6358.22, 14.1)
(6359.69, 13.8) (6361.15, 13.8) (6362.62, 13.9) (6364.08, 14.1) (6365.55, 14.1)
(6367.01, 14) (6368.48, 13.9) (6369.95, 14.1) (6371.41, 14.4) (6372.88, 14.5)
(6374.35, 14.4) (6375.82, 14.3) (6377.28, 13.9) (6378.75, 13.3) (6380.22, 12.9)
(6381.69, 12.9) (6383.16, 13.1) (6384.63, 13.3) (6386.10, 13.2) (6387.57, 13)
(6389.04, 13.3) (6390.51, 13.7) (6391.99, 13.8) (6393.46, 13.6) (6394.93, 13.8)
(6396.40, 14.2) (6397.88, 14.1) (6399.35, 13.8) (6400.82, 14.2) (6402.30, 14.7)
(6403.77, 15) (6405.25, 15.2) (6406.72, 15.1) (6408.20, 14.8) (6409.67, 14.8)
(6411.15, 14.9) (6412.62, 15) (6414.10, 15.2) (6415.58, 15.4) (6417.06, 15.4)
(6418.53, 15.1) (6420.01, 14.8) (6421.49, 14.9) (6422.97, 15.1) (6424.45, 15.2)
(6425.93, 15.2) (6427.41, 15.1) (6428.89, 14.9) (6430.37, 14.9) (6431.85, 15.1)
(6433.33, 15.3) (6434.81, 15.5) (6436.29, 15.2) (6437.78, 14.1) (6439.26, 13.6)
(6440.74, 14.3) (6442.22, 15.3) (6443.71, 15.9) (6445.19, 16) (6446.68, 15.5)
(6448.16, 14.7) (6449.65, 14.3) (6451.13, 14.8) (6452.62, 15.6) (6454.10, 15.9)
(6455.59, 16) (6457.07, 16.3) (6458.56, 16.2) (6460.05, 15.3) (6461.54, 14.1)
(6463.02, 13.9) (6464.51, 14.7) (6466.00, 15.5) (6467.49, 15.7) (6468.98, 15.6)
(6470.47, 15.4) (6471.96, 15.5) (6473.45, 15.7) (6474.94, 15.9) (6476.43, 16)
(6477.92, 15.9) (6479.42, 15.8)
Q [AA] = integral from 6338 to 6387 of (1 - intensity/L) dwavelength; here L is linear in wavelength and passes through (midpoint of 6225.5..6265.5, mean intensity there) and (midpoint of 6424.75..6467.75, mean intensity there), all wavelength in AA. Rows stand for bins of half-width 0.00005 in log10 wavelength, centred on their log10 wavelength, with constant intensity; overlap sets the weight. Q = -2.1 AA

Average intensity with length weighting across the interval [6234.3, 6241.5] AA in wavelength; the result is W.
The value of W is 11.5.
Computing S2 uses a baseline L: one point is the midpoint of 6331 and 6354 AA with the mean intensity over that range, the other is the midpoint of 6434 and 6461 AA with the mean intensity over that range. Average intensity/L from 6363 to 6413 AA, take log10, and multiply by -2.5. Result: 0.07 mag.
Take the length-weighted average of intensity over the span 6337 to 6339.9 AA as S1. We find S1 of 14.6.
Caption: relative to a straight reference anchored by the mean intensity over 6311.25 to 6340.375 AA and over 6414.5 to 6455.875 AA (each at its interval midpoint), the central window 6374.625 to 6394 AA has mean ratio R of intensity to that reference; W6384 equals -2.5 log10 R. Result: 0.10 mag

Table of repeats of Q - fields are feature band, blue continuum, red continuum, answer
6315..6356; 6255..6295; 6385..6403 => -4.1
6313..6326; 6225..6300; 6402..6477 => -0.8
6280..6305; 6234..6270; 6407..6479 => -1.3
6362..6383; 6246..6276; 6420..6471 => 0.0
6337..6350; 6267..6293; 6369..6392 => -1.4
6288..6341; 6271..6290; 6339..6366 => -0.7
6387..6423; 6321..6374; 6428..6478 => 0.9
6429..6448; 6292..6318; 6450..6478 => 0.1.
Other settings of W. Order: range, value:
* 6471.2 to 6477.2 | 15.8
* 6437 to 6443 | 14.3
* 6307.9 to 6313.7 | 14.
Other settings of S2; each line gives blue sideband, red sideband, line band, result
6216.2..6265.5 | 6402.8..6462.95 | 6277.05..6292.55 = -0.06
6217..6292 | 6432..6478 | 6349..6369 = -0.05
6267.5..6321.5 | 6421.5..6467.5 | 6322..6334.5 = -0.05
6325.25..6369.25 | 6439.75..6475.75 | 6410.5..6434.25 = 0.00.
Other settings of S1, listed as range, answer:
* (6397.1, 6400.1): 14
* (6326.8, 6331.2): 14.2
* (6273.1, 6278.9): 12.6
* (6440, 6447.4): 15.4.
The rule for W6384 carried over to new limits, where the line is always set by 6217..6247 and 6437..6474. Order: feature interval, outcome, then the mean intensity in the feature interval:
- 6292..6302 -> -0.050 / 13.1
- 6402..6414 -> -0.042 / 15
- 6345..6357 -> -0.111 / 14.9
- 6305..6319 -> -0.092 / 13.9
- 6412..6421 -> -0.044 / 15.1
